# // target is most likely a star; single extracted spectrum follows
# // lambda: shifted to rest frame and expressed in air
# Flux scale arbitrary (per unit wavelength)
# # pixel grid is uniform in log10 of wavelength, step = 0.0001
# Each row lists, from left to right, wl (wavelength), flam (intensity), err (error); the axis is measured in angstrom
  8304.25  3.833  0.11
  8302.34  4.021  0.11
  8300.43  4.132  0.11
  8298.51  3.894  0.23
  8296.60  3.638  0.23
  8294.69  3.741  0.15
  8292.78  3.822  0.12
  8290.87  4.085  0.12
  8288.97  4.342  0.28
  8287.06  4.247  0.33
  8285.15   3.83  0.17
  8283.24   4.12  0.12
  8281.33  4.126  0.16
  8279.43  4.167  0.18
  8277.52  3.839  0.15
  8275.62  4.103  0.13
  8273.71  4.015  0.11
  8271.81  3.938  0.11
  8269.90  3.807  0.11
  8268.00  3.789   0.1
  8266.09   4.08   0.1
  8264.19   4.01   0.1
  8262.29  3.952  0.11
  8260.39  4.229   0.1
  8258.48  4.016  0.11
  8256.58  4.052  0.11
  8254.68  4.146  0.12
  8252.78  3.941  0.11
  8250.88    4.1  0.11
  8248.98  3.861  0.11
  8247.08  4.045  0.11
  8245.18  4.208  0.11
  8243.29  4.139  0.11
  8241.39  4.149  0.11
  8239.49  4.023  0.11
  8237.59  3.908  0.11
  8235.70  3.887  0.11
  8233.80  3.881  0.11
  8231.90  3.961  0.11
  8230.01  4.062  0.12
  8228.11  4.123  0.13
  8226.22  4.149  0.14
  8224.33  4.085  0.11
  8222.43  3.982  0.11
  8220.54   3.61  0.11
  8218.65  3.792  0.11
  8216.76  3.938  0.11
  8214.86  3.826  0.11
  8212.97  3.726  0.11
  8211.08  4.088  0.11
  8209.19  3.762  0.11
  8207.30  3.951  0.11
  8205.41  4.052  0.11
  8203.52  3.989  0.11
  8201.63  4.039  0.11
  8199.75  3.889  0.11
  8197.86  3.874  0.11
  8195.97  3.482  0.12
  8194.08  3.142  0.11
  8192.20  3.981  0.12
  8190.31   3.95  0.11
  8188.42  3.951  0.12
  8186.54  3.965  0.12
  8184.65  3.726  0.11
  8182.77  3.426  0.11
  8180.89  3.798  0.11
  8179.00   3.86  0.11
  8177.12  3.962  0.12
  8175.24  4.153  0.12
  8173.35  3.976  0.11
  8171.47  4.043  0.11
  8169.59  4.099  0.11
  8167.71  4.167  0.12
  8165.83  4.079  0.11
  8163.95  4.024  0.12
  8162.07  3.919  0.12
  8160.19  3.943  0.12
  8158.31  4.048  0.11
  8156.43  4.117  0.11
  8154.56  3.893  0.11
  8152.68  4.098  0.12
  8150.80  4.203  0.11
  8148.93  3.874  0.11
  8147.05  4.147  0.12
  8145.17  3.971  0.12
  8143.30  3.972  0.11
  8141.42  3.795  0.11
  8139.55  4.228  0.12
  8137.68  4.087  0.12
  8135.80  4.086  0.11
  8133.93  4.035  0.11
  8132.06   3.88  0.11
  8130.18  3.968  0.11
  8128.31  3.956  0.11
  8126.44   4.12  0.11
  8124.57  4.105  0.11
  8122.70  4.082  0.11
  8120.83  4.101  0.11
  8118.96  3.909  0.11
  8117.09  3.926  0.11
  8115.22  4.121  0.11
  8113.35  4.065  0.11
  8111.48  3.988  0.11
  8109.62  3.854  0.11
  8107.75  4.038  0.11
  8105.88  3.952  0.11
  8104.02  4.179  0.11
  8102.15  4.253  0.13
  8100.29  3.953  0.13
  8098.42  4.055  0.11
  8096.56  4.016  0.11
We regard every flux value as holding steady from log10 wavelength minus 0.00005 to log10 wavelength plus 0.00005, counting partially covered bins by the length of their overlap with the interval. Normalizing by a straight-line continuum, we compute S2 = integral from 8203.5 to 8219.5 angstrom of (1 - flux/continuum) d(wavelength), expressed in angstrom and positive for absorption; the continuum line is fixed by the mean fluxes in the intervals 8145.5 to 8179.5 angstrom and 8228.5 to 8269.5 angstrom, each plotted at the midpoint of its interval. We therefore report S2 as 0.5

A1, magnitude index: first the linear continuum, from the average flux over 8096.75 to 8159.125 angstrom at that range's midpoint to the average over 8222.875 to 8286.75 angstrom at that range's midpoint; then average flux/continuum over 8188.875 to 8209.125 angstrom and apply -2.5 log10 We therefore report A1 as 0.054 mag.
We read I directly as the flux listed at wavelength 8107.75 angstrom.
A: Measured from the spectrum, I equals 4.038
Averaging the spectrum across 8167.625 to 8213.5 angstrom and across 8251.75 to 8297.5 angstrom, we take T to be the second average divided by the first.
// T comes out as 1.03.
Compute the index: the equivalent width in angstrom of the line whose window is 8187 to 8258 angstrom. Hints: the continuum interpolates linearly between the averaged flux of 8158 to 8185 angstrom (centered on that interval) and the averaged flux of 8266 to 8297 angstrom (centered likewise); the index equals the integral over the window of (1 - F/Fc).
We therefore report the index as 0.5 angstrom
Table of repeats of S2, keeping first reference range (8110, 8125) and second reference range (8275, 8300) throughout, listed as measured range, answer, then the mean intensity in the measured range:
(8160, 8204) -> 1.4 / 3.89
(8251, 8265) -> -0.2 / 4.05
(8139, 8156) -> 0.0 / 4.02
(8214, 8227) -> 0.3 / 3.91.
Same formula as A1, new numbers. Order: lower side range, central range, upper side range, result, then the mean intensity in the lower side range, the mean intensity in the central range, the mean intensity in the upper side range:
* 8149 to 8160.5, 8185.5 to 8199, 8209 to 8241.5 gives 0.06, 4.04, 3.76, 3.94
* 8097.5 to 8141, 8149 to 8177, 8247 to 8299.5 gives -0.01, 4.04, 4.05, 4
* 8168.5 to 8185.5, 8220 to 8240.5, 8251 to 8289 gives 0.00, 3.9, 3.98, 4.03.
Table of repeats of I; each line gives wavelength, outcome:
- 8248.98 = 3.861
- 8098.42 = 4.055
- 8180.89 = 3.798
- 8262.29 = 3.952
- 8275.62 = 4.103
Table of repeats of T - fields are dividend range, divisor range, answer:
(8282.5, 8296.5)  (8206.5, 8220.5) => 1.04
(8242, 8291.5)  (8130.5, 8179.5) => 1.01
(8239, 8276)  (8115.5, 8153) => 1.00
